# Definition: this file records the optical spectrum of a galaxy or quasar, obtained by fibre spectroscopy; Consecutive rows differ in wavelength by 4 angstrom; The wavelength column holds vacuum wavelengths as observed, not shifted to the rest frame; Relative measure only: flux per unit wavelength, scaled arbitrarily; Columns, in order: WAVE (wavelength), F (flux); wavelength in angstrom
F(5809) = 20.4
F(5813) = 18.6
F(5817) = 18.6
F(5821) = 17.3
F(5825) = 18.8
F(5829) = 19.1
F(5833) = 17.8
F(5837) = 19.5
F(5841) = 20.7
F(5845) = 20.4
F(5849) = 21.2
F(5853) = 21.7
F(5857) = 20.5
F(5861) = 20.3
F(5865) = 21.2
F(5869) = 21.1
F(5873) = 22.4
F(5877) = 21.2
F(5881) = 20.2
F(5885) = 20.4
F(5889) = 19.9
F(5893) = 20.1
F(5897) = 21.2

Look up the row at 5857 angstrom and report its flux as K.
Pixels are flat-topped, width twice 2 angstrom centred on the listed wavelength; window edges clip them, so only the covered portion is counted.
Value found 20.5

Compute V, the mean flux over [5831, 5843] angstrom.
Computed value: 19.3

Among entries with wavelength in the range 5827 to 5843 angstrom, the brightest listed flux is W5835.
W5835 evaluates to 20.7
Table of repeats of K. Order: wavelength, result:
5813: 18.6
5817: 18.6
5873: 22.4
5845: 20.4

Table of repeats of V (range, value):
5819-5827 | 18.1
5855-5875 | 21.1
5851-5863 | 20.8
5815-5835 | 18.3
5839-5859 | 20.9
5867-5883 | 21.2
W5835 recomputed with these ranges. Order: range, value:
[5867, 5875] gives 22.4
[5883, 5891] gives 20.4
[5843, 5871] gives 21.7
